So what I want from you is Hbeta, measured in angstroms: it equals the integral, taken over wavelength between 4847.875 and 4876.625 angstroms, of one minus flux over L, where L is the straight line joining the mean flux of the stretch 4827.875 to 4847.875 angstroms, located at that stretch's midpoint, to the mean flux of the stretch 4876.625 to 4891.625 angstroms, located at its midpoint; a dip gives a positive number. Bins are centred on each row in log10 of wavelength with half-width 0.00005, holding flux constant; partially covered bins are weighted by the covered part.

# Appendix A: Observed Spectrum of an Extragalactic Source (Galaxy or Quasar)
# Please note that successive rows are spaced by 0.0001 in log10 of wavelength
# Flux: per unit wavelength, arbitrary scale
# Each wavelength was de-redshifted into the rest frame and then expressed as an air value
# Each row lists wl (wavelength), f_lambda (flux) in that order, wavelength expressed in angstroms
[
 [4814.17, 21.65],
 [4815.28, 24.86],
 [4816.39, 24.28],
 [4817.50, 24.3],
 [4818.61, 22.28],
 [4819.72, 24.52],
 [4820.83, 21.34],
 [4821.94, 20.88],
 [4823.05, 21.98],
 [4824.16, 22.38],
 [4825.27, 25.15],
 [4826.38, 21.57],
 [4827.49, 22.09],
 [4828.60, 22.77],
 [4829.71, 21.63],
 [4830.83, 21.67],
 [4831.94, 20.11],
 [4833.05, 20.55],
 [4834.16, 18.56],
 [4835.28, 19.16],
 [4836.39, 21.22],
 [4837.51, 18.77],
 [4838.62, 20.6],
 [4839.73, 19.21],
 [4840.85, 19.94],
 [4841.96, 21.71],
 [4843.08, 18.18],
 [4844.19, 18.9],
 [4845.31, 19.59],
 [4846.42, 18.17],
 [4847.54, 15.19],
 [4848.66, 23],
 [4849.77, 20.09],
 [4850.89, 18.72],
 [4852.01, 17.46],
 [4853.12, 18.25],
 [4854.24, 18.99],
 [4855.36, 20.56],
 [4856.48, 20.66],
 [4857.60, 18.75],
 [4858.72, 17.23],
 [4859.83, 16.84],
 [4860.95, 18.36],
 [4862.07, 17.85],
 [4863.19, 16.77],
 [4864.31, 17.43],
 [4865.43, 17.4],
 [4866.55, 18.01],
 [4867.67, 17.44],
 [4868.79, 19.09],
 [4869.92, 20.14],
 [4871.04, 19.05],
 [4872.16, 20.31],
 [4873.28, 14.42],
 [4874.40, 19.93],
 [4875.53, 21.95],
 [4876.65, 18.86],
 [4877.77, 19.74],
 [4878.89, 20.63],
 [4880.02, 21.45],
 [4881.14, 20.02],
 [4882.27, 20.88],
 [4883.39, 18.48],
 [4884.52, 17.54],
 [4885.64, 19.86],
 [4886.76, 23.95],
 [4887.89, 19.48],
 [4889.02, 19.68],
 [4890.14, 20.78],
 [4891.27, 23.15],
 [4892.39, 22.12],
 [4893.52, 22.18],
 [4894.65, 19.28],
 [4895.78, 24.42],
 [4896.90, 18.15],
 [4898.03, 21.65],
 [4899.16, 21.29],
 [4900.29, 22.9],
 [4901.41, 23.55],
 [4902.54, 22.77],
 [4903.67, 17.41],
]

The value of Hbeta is 1.97 angstroms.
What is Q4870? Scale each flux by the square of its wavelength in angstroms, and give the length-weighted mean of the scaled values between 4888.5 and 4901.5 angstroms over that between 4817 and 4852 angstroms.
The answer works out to 1.1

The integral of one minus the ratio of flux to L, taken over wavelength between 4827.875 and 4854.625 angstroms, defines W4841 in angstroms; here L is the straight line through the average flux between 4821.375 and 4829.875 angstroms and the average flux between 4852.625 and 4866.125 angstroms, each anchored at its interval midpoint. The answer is 1.0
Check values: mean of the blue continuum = 22.4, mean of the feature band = 19.7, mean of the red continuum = 18.3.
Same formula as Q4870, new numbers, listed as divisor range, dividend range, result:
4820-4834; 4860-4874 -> 0.84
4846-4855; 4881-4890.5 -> 1.08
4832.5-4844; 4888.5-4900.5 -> 1.11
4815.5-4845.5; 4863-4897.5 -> 0.95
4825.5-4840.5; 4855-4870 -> 0.89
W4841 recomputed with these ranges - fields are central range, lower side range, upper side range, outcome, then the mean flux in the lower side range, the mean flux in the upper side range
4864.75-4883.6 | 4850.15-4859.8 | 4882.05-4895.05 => 0.5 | 18.7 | 20.6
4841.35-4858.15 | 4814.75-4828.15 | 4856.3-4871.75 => 0.5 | 23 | 18.2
